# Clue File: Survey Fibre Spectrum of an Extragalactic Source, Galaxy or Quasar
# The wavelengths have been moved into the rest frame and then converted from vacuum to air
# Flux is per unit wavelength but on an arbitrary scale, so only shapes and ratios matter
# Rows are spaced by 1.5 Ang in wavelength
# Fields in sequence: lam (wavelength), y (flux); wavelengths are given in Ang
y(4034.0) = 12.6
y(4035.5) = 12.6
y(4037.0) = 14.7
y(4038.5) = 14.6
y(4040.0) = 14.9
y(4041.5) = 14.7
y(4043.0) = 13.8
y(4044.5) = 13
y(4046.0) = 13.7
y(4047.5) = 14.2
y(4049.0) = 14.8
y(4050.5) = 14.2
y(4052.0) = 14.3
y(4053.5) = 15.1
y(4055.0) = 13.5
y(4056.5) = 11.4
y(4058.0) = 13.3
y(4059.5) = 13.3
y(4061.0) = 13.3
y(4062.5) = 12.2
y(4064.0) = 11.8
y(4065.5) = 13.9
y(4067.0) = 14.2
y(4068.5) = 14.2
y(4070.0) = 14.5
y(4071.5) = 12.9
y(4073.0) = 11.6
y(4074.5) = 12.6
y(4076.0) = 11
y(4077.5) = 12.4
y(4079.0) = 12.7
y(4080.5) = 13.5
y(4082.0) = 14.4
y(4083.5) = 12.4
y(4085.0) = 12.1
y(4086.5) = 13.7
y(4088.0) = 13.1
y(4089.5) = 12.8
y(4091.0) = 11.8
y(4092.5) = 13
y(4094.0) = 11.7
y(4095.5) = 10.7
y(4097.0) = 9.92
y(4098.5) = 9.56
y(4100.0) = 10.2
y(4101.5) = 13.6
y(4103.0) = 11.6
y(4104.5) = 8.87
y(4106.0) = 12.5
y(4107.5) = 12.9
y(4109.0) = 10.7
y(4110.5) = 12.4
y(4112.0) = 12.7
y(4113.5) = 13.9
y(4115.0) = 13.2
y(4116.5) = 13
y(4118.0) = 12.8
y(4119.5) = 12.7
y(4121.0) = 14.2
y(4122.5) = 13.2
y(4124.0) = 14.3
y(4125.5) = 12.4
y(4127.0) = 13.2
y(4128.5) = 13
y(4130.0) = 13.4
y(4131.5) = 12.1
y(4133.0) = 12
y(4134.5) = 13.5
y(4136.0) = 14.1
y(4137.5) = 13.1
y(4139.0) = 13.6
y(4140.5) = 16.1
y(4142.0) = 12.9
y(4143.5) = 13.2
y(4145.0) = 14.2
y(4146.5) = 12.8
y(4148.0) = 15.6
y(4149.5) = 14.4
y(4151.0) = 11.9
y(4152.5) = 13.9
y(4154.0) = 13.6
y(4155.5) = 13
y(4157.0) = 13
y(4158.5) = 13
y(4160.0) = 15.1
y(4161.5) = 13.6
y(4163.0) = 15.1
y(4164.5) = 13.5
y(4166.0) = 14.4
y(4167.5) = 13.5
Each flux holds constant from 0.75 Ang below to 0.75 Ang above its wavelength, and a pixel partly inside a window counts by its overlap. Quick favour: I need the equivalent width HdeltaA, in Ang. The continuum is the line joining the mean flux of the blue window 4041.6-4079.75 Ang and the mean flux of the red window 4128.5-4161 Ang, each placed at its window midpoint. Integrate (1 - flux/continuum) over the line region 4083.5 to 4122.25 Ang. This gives 3.6 Ang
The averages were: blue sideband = 13.3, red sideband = 13.5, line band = 12.2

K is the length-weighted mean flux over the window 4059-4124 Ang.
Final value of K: 12.5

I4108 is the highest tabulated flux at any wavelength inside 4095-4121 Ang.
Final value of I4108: 14.2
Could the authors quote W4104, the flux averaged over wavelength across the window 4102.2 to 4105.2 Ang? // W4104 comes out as 10.3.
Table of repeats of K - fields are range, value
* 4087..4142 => 12.6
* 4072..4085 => 12.6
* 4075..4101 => 12.1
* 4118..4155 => 13.5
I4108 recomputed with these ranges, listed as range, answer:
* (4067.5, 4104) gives 14.5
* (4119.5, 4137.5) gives 14.3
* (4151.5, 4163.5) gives 15.1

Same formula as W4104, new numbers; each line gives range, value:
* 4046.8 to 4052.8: 14.4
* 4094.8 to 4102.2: 10.8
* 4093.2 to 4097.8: 10.8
